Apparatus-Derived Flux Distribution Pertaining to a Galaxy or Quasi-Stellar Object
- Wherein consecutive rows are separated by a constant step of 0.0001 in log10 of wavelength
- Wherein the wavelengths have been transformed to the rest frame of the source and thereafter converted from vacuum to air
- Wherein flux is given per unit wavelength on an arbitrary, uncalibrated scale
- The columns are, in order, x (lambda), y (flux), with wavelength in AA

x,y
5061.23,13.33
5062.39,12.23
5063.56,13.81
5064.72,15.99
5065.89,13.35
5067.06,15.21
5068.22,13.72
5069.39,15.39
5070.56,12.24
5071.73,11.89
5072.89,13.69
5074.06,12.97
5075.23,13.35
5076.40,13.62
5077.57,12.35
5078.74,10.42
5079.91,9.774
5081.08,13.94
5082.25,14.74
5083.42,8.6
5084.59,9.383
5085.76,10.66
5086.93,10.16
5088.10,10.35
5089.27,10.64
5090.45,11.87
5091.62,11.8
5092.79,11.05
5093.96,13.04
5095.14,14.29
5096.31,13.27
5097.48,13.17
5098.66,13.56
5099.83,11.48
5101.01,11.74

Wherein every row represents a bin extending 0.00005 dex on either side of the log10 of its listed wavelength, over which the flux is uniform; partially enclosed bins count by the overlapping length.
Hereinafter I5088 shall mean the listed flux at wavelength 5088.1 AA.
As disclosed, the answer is 10.35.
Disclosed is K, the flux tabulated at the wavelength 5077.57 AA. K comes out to 12.35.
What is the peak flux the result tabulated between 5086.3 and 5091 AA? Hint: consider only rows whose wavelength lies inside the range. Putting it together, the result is 11.87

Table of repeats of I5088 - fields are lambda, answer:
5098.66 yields 13.56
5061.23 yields 13.33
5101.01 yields 11.74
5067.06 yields 15.21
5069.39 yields 15.39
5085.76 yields 10.66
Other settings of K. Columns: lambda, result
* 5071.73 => 11.89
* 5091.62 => 11.8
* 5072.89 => 13.69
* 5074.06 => 12.97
